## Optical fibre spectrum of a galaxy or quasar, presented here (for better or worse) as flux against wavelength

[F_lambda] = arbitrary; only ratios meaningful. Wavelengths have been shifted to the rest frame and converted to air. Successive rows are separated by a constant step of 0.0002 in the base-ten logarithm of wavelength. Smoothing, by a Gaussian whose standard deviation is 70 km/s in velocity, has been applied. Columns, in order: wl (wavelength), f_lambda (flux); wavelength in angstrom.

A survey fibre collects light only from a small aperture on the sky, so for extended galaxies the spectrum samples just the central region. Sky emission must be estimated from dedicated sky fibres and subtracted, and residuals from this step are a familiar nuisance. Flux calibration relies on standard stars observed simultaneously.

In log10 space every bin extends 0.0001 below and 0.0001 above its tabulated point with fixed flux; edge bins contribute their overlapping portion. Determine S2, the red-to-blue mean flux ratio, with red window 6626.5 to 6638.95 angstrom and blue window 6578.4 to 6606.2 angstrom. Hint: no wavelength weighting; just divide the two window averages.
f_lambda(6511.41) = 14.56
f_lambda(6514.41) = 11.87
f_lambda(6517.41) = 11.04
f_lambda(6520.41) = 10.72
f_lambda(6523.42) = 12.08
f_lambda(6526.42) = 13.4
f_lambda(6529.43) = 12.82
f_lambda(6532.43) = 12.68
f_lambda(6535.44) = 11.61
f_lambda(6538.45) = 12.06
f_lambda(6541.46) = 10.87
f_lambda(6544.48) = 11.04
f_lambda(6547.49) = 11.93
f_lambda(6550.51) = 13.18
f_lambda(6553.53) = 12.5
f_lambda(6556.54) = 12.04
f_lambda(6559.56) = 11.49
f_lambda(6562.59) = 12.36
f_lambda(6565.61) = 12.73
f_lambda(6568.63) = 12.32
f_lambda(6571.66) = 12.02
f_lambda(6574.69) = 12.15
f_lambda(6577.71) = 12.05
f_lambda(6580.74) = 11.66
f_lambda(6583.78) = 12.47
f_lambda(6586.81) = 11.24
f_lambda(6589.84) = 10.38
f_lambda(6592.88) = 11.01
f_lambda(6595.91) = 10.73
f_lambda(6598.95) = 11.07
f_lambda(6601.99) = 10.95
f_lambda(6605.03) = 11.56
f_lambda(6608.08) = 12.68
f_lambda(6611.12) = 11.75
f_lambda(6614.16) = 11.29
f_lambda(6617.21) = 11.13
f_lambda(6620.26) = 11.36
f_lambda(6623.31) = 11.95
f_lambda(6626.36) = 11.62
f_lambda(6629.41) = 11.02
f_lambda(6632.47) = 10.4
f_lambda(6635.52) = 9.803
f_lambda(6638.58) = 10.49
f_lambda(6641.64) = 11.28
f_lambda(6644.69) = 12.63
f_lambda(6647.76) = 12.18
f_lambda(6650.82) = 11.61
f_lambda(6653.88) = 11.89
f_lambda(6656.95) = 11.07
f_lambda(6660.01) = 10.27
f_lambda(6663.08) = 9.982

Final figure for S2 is 0.94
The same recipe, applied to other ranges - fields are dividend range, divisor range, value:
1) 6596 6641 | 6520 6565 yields 0.93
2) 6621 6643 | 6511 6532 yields 0.89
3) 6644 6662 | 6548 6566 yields 0.93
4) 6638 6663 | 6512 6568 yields 0.94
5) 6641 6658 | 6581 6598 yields 1.06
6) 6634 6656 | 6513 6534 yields 0.94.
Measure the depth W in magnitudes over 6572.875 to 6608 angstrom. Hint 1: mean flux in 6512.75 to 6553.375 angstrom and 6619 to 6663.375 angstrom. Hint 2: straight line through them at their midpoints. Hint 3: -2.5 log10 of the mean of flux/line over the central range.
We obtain 0.01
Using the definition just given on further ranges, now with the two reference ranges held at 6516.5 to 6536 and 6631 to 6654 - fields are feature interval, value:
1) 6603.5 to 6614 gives -0.04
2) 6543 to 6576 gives -0.03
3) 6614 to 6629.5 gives 0.00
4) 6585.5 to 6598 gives 0.08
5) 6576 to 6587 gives -0.02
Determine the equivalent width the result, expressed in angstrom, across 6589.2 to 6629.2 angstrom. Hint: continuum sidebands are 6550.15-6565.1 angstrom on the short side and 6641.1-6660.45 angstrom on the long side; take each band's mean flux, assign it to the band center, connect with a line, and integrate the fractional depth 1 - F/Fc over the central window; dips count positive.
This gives 1.9 angstrom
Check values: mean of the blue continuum 12.3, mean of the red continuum 11.7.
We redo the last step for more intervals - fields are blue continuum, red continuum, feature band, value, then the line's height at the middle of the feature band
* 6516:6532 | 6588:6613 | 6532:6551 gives 0.1 angstrom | 11.9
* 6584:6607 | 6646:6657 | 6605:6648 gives 0.4 angstrom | 11.5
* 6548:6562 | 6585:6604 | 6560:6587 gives -1.1 angstrom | 11.7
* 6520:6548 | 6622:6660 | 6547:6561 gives -0.5 angstrom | 11.8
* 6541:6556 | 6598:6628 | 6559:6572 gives -0.4 angstrom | 11.9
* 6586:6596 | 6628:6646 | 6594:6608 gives -0.5 angstrom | 10.9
